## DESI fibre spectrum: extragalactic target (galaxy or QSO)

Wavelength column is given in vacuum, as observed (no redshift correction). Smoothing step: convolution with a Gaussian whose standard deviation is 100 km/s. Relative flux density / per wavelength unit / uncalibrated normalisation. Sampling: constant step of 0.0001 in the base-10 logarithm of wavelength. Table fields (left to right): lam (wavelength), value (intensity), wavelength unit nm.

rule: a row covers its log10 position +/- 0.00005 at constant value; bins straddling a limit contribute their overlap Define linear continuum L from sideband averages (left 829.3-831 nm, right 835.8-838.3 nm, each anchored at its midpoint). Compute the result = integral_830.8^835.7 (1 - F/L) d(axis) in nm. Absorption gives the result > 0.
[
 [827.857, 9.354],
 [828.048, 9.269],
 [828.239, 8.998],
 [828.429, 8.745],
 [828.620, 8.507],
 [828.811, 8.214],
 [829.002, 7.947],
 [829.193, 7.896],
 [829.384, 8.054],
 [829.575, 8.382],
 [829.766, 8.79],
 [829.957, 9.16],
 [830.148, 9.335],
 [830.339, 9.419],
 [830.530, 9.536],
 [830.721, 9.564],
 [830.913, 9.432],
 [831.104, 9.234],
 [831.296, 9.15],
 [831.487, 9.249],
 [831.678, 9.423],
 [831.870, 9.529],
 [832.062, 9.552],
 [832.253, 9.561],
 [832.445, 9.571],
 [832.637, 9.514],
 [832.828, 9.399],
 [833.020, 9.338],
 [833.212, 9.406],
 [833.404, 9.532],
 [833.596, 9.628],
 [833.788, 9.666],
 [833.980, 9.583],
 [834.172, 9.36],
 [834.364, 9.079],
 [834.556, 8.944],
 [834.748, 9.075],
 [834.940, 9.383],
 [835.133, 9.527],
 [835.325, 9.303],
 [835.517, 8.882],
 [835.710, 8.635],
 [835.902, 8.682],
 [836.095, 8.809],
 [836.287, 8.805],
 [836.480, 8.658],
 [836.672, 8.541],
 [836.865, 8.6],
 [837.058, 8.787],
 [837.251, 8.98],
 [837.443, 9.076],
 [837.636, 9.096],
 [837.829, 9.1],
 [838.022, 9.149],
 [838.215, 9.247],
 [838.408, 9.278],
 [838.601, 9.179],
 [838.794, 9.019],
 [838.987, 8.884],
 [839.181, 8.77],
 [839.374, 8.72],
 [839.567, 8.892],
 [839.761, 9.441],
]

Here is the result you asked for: -0.20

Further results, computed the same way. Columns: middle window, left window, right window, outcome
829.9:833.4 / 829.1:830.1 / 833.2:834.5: -0.18 nm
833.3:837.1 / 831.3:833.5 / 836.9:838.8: 0.08 nm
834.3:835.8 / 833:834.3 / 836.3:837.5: 0.01 nm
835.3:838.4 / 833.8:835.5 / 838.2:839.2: 0.09 nm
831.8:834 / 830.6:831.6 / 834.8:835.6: -0.05 nm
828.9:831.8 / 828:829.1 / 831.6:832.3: 0.03 nm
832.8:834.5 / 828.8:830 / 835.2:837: -0.16 nm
